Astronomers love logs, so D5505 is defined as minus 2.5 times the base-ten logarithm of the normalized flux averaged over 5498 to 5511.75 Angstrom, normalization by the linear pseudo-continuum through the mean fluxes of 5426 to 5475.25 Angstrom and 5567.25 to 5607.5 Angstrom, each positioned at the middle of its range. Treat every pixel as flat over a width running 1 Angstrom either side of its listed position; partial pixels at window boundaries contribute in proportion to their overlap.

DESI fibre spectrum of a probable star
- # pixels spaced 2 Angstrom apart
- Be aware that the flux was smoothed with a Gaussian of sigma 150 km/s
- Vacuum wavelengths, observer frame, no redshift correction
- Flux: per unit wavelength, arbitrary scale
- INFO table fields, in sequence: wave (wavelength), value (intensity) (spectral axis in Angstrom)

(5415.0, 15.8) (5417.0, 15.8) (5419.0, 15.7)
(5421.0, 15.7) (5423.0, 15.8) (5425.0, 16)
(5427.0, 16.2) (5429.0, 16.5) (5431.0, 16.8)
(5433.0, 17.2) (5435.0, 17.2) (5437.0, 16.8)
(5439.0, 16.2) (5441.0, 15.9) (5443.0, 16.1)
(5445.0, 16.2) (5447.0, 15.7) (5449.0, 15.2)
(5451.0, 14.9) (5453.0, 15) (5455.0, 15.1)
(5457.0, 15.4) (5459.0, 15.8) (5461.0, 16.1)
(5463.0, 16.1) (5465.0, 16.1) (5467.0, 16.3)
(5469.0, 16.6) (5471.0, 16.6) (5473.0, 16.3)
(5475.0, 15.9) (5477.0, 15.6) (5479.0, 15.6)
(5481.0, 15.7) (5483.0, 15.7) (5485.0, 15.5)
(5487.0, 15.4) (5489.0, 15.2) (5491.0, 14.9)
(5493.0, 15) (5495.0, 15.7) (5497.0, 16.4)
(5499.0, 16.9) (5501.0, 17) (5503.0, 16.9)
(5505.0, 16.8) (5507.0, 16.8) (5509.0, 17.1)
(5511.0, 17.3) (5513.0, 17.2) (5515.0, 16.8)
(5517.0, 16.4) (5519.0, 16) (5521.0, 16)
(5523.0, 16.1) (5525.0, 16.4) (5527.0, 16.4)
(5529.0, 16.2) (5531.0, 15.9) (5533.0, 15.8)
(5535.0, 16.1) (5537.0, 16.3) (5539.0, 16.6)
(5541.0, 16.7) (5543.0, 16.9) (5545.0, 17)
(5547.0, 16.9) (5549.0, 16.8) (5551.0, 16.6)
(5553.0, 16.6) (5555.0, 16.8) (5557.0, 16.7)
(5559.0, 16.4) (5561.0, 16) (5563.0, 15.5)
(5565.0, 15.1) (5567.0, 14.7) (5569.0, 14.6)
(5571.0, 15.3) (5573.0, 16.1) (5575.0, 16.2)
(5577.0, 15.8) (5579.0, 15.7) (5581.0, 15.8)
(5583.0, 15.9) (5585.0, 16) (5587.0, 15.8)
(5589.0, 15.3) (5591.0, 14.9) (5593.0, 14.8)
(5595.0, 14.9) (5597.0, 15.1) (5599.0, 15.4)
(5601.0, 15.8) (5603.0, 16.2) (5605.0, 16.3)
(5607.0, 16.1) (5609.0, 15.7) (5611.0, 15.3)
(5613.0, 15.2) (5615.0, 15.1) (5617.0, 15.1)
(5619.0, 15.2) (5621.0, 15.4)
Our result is -0.07 mag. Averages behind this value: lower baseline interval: 16.1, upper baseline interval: 15.6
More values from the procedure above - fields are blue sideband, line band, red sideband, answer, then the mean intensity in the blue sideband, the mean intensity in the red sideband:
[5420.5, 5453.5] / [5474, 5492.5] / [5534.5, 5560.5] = 0.058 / 16.1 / 16.6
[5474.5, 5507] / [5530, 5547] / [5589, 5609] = -0.048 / 15.9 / 15.5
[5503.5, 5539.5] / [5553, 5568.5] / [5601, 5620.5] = 0.013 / 16.5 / 15.6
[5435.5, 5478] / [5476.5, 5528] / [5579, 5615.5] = -0.027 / 15.9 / 15.5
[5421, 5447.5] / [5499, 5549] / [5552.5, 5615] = -0.043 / 16.3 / 15.7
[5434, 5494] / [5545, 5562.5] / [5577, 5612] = -0.063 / 15.8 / 15.6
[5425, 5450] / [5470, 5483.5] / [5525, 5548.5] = 0.030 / 16.3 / 16.4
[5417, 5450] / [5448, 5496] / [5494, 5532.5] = 0.047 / 16.2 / 16.5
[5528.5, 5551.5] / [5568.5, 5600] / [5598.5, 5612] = 0.039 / 16.5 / 15.8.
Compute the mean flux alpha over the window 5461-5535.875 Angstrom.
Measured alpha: 16.2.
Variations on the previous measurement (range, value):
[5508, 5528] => 16.6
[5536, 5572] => 16.2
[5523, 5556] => 16.5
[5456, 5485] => 16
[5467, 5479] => 16.2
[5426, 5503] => 16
